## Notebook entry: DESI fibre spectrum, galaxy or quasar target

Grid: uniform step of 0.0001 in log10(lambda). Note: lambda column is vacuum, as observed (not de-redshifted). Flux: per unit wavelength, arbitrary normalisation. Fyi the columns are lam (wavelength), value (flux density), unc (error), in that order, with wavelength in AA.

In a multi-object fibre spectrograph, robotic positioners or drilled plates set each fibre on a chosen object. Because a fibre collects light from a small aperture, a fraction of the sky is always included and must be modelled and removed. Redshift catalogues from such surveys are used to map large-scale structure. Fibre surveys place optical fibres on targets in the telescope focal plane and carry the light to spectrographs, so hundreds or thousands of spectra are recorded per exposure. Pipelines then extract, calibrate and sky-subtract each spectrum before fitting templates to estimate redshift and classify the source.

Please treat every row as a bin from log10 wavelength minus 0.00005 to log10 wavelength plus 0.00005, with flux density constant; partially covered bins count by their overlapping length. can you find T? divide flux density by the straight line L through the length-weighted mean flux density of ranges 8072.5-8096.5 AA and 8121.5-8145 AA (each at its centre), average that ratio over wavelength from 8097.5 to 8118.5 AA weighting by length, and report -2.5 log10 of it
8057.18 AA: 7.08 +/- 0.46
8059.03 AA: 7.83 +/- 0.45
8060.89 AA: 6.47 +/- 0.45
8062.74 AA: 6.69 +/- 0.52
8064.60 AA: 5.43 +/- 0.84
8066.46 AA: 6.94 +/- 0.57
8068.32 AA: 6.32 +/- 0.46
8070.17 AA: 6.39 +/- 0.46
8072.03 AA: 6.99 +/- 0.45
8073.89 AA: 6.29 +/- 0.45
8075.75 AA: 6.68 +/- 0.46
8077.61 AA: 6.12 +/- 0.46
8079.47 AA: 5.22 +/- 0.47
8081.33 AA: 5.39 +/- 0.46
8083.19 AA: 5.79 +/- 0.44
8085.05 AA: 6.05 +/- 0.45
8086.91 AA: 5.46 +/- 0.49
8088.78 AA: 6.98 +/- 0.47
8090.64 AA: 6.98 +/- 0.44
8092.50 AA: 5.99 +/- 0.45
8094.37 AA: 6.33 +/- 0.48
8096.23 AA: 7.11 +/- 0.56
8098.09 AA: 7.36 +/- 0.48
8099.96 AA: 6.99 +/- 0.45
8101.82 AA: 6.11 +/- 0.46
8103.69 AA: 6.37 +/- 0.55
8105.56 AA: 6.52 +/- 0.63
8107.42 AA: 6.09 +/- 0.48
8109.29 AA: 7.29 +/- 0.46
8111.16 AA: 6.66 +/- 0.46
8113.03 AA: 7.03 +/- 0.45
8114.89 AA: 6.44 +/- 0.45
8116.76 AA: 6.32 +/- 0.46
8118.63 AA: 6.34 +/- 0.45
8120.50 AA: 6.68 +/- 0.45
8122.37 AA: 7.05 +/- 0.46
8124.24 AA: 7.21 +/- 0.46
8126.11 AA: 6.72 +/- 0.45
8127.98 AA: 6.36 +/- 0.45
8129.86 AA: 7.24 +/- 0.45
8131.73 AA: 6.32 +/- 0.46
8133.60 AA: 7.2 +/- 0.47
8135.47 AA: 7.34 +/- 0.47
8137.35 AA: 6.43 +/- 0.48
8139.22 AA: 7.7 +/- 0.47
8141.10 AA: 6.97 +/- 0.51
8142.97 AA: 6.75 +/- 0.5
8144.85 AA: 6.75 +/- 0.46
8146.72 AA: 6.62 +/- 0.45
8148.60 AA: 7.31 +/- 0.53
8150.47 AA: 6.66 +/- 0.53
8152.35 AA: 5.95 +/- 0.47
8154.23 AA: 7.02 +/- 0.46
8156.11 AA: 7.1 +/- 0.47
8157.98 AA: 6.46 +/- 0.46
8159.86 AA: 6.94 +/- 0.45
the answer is -0.02 mag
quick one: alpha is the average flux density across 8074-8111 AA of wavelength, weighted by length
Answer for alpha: 6.36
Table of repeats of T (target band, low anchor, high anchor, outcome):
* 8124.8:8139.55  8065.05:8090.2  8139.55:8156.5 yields -0.03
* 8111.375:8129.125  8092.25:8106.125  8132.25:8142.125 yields 0.03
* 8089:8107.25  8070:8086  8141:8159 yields -0.06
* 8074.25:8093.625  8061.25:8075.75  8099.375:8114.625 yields 0.08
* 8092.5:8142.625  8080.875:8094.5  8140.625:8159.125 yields -0.05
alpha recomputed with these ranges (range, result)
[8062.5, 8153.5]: 6.57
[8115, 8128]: 6.68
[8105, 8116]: 6.67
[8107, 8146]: 6.81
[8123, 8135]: 6.87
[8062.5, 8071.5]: 6.36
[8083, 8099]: 6.48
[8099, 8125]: 6.65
